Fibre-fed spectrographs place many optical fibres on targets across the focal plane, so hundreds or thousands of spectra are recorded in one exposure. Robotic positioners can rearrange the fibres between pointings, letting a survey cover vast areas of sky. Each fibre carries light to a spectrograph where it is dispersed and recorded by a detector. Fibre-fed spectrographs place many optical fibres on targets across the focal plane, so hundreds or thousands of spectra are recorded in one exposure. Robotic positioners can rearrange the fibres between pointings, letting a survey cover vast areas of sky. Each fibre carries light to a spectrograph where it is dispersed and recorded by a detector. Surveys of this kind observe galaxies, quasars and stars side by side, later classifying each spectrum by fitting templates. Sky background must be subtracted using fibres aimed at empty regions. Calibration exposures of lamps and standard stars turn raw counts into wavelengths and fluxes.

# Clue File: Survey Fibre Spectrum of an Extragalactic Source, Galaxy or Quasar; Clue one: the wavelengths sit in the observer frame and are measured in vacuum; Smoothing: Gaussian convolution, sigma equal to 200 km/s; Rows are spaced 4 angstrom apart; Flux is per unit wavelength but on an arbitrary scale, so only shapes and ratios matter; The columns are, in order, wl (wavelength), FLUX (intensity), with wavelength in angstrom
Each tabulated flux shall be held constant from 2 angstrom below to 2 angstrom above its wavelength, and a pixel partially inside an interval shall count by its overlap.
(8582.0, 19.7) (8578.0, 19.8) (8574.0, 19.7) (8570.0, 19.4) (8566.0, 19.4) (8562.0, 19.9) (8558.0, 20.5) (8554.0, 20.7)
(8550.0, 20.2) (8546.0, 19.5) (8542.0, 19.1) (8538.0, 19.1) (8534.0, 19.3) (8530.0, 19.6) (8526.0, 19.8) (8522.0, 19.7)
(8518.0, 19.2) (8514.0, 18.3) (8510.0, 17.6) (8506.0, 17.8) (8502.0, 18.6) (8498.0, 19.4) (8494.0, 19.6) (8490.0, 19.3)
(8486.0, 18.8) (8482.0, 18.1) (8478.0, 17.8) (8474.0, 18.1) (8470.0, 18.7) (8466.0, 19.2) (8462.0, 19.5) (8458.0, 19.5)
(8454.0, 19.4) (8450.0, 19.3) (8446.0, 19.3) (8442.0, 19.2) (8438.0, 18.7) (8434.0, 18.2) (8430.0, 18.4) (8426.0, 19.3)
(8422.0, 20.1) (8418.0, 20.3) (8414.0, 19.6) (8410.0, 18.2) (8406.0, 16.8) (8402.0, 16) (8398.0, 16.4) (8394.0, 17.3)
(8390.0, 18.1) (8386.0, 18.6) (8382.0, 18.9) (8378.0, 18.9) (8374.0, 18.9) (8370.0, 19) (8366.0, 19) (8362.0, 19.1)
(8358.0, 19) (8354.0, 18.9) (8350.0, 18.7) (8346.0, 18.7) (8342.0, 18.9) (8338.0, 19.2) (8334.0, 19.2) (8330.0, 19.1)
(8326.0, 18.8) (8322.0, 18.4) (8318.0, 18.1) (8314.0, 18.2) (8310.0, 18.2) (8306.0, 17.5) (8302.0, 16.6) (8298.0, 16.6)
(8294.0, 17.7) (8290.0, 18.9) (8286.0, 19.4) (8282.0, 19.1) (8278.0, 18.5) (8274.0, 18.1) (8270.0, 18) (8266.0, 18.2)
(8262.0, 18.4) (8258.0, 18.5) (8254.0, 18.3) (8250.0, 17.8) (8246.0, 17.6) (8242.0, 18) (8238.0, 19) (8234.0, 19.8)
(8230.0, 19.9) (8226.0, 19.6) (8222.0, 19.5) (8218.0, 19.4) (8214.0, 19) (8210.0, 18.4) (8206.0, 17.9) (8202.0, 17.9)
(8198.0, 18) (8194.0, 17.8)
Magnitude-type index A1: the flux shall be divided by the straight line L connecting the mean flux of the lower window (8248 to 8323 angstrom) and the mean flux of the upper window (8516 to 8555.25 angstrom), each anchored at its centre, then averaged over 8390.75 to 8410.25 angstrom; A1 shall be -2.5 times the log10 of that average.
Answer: 0.12 mag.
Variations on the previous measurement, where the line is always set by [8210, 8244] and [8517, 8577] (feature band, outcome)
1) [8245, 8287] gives 0.054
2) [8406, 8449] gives 0.027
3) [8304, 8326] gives 0.070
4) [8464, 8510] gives 0.055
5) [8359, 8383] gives 0.026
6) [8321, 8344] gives 0.024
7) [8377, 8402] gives 0.094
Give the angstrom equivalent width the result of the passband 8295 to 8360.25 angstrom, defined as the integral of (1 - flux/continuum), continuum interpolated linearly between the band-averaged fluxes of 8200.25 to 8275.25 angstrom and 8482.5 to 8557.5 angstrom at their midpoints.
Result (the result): 1.46 angstrom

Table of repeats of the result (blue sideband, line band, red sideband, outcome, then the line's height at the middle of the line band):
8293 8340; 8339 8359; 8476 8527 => -0.66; 18.2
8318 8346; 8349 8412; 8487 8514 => 1.94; 18.8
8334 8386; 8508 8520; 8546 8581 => 0.80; 19.7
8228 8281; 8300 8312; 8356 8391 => 0.78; 18.6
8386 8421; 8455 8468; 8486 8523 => -0.68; 18.4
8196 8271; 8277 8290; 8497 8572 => -0.21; 18.7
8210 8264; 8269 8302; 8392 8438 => 0.83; 18.7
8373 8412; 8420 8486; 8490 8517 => -2.46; 18.2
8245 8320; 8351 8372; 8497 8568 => -0.57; 18.5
